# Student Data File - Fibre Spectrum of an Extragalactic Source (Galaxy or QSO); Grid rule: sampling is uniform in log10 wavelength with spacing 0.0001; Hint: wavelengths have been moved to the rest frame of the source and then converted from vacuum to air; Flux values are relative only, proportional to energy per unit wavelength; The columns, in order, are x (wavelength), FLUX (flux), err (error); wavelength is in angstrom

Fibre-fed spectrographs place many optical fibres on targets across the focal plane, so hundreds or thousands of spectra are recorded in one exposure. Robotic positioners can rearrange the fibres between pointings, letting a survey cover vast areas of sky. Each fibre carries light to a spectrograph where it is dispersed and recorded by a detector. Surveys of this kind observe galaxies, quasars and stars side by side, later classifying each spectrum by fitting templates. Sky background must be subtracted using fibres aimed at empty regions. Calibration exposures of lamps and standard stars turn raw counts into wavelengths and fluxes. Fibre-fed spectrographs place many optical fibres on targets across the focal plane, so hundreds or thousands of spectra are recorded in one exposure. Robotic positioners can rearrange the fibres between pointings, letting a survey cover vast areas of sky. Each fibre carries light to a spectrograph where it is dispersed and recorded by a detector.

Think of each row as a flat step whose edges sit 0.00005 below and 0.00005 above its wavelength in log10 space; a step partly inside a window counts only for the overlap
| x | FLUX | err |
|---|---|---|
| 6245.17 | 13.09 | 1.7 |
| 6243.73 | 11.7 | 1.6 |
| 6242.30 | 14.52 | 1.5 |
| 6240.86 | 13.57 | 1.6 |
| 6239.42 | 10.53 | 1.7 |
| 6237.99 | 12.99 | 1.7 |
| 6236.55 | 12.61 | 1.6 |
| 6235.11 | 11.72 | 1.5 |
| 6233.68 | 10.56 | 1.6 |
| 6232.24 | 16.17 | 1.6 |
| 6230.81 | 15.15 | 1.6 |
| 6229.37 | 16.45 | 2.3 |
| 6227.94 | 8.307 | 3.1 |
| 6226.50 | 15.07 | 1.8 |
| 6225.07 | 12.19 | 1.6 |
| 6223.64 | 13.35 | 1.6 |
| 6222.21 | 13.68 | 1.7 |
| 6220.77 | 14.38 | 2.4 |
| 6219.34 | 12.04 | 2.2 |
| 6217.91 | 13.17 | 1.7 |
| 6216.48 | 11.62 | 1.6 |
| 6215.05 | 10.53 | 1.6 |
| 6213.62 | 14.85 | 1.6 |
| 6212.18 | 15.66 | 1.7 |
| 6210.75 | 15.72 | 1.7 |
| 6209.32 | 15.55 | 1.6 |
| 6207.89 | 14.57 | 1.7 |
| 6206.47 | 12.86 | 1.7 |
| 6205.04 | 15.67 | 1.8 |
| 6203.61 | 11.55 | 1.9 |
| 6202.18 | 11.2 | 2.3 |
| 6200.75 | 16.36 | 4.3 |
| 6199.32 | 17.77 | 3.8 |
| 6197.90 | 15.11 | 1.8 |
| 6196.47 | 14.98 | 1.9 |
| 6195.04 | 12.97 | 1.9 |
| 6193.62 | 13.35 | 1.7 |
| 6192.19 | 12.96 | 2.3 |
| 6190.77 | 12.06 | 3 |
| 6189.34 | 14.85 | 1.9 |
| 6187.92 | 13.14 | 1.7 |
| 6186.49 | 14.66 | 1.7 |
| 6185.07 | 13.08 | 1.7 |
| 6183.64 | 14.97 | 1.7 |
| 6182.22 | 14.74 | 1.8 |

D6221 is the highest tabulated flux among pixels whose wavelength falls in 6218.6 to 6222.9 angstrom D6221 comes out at 14.38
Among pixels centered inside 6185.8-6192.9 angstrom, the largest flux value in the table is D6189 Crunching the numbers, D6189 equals 14.85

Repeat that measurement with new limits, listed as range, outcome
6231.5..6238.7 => 16.17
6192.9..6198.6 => 15.11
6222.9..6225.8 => 13.35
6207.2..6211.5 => 15.72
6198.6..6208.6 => 17.77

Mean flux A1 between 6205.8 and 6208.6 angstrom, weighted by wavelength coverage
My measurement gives 13.8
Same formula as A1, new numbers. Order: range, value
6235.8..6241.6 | 12.4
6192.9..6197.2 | 13.8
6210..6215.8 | 14.2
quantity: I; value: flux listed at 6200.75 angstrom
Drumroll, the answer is 16.36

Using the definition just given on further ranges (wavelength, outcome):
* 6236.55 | 12.61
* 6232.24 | 16.17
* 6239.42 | 10.53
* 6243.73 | 11.7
